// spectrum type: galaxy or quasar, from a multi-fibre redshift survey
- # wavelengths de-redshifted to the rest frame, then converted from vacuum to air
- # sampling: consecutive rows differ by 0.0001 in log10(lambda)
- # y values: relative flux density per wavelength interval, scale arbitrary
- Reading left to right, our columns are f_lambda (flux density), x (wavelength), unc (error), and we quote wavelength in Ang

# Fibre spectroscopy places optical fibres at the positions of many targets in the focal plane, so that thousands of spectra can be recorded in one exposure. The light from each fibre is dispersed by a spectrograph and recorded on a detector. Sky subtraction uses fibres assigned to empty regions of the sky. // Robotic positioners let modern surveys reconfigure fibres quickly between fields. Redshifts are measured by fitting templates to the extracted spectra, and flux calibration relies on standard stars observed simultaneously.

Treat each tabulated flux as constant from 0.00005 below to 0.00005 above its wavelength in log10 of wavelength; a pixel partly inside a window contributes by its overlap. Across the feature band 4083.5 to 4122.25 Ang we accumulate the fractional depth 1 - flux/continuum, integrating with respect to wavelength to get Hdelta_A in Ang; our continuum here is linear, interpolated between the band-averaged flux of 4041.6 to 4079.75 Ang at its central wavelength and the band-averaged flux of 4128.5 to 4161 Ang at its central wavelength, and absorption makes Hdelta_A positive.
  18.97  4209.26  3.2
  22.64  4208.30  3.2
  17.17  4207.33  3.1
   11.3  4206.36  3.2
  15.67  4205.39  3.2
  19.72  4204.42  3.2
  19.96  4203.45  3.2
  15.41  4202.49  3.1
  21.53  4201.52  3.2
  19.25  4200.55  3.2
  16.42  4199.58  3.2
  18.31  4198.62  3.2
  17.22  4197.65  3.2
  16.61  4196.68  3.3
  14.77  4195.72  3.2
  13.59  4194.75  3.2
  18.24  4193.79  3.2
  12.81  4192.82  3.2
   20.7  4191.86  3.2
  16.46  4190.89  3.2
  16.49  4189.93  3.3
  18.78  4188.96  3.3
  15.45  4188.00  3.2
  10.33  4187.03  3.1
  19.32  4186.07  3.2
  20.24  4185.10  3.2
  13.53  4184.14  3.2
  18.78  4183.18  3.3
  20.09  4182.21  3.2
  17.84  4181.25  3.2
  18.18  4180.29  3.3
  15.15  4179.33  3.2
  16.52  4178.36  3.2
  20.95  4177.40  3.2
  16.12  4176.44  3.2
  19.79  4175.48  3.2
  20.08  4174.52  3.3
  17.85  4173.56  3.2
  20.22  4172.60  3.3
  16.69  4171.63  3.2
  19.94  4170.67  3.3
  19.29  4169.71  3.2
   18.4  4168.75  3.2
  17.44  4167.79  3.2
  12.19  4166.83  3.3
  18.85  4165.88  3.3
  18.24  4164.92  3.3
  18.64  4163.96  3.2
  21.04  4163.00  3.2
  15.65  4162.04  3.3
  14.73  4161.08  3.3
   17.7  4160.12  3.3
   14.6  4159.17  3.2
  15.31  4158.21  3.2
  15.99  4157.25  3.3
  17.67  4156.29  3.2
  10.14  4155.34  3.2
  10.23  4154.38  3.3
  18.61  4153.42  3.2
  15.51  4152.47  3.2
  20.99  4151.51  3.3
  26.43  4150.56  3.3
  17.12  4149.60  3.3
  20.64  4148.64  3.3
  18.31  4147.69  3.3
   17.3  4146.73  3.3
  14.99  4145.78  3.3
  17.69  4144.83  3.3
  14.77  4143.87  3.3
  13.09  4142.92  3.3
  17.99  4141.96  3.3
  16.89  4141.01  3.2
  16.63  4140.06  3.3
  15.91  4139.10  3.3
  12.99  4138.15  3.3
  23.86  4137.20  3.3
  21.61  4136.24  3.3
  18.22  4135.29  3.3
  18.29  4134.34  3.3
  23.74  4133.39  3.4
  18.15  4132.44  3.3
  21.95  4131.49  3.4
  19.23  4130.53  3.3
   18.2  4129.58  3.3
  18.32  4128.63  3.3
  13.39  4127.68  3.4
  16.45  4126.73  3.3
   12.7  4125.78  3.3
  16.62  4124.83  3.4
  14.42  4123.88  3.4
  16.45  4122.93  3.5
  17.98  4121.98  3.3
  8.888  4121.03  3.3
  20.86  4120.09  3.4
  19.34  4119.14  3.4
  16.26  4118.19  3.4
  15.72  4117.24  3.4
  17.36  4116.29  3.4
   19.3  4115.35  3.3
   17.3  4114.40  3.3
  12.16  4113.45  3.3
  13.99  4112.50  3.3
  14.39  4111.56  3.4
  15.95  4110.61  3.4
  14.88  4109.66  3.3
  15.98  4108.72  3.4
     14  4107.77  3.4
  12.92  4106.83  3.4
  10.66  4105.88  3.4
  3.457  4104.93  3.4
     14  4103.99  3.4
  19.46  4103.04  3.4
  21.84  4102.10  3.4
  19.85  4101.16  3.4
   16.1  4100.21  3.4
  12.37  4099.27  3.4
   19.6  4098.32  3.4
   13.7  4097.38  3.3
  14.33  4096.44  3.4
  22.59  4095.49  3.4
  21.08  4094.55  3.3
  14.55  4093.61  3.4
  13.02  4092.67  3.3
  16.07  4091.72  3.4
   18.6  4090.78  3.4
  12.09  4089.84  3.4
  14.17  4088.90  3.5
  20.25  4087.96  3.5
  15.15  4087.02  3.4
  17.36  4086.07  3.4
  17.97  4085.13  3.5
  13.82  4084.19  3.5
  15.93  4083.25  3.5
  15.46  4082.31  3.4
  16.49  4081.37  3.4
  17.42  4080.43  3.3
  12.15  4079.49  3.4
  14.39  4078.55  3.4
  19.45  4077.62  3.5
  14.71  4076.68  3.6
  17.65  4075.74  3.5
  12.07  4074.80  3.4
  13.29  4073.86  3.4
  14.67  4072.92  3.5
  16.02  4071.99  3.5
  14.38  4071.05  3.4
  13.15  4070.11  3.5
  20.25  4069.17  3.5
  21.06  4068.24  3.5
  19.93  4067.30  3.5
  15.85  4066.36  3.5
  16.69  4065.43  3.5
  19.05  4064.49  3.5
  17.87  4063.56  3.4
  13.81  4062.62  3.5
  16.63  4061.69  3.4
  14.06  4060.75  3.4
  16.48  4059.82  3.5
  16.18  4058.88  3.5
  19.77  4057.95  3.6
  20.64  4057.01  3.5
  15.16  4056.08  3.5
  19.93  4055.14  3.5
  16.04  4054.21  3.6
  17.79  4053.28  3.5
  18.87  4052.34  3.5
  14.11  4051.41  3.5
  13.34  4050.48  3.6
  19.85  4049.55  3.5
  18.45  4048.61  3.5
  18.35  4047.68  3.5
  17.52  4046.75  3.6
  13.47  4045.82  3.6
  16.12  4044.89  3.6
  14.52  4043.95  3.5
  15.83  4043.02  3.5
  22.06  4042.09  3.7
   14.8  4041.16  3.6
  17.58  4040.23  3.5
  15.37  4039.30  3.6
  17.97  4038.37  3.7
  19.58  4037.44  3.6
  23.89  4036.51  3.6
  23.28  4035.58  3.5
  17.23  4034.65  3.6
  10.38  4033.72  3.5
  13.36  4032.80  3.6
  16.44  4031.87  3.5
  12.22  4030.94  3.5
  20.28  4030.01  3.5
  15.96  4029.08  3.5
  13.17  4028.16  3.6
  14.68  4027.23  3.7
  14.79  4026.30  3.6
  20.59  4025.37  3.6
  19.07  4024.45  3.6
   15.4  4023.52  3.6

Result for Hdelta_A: 2.9 Ang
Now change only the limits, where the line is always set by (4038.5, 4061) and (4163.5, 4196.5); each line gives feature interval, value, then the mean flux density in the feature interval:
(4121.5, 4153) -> -1.0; 17.8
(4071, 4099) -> 1.9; 15.9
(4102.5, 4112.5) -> 2.0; 13.7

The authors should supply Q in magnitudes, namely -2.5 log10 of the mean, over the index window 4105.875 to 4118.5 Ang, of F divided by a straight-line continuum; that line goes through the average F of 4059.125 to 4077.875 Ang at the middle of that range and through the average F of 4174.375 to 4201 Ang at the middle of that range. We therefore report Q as 0.10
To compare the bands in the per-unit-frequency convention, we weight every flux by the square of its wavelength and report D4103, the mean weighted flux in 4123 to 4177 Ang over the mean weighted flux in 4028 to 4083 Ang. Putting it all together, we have 1.1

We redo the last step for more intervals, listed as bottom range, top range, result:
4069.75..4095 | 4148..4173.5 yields 1.16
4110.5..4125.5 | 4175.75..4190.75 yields 1.11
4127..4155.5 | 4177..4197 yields 0.97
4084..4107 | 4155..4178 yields 1.14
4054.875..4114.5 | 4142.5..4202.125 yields 1.13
